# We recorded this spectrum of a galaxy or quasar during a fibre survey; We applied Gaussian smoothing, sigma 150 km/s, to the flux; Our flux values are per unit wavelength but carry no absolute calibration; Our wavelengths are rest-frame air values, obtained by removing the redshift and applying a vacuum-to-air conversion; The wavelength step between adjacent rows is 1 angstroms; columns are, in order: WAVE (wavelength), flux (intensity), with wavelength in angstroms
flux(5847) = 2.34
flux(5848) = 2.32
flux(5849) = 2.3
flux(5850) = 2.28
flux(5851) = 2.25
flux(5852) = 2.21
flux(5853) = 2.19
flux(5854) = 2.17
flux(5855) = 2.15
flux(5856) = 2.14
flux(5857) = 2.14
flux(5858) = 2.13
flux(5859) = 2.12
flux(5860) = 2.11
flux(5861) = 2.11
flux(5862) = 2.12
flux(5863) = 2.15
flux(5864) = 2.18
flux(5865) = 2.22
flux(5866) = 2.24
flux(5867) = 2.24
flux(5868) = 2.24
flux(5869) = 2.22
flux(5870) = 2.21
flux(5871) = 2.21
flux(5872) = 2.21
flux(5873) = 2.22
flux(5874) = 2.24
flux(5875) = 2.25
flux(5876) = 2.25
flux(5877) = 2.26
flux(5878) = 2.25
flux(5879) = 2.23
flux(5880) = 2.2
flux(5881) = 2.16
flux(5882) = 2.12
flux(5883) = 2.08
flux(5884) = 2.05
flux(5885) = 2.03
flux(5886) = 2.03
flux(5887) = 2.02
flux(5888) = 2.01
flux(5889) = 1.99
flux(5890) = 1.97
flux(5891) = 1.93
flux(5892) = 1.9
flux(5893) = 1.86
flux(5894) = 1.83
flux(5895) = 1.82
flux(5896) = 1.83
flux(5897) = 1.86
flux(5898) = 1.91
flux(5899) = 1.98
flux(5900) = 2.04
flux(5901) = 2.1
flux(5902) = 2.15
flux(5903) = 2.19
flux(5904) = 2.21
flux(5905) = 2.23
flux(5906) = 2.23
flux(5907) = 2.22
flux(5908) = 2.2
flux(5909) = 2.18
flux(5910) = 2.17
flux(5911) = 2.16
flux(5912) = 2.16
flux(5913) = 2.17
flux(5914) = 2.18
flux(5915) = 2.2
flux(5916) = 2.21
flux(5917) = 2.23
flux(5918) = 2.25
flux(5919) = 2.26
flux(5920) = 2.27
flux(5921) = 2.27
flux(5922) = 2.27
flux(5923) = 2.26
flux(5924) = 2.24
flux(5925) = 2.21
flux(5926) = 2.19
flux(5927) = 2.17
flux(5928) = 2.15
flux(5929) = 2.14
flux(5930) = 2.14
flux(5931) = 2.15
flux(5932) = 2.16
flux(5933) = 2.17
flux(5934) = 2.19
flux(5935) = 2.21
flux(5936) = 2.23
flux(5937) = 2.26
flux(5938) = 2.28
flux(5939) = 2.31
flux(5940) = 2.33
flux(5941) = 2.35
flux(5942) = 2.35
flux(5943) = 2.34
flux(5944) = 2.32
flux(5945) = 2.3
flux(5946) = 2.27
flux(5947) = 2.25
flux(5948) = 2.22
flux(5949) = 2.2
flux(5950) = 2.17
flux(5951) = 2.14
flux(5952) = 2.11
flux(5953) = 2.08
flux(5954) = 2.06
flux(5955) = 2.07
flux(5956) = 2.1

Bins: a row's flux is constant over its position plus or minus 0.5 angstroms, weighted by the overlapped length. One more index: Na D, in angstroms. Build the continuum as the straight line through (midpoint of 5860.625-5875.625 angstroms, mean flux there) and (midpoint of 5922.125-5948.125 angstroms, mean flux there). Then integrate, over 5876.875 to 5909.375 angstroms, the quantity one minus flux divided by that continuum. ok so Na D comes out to 2.3 angstroms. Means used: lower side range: 2.21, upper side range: 2.24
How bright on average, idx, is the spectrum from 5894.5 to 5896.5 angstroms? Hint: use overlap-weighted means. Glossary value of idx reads 1.83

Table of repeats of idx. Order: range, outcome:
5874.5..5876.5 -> 2.25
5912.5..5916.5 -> 2.19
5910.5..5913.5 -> 2.16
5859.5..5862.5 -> 2.11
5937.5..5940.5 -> 2.31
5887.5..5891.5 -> 1.97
